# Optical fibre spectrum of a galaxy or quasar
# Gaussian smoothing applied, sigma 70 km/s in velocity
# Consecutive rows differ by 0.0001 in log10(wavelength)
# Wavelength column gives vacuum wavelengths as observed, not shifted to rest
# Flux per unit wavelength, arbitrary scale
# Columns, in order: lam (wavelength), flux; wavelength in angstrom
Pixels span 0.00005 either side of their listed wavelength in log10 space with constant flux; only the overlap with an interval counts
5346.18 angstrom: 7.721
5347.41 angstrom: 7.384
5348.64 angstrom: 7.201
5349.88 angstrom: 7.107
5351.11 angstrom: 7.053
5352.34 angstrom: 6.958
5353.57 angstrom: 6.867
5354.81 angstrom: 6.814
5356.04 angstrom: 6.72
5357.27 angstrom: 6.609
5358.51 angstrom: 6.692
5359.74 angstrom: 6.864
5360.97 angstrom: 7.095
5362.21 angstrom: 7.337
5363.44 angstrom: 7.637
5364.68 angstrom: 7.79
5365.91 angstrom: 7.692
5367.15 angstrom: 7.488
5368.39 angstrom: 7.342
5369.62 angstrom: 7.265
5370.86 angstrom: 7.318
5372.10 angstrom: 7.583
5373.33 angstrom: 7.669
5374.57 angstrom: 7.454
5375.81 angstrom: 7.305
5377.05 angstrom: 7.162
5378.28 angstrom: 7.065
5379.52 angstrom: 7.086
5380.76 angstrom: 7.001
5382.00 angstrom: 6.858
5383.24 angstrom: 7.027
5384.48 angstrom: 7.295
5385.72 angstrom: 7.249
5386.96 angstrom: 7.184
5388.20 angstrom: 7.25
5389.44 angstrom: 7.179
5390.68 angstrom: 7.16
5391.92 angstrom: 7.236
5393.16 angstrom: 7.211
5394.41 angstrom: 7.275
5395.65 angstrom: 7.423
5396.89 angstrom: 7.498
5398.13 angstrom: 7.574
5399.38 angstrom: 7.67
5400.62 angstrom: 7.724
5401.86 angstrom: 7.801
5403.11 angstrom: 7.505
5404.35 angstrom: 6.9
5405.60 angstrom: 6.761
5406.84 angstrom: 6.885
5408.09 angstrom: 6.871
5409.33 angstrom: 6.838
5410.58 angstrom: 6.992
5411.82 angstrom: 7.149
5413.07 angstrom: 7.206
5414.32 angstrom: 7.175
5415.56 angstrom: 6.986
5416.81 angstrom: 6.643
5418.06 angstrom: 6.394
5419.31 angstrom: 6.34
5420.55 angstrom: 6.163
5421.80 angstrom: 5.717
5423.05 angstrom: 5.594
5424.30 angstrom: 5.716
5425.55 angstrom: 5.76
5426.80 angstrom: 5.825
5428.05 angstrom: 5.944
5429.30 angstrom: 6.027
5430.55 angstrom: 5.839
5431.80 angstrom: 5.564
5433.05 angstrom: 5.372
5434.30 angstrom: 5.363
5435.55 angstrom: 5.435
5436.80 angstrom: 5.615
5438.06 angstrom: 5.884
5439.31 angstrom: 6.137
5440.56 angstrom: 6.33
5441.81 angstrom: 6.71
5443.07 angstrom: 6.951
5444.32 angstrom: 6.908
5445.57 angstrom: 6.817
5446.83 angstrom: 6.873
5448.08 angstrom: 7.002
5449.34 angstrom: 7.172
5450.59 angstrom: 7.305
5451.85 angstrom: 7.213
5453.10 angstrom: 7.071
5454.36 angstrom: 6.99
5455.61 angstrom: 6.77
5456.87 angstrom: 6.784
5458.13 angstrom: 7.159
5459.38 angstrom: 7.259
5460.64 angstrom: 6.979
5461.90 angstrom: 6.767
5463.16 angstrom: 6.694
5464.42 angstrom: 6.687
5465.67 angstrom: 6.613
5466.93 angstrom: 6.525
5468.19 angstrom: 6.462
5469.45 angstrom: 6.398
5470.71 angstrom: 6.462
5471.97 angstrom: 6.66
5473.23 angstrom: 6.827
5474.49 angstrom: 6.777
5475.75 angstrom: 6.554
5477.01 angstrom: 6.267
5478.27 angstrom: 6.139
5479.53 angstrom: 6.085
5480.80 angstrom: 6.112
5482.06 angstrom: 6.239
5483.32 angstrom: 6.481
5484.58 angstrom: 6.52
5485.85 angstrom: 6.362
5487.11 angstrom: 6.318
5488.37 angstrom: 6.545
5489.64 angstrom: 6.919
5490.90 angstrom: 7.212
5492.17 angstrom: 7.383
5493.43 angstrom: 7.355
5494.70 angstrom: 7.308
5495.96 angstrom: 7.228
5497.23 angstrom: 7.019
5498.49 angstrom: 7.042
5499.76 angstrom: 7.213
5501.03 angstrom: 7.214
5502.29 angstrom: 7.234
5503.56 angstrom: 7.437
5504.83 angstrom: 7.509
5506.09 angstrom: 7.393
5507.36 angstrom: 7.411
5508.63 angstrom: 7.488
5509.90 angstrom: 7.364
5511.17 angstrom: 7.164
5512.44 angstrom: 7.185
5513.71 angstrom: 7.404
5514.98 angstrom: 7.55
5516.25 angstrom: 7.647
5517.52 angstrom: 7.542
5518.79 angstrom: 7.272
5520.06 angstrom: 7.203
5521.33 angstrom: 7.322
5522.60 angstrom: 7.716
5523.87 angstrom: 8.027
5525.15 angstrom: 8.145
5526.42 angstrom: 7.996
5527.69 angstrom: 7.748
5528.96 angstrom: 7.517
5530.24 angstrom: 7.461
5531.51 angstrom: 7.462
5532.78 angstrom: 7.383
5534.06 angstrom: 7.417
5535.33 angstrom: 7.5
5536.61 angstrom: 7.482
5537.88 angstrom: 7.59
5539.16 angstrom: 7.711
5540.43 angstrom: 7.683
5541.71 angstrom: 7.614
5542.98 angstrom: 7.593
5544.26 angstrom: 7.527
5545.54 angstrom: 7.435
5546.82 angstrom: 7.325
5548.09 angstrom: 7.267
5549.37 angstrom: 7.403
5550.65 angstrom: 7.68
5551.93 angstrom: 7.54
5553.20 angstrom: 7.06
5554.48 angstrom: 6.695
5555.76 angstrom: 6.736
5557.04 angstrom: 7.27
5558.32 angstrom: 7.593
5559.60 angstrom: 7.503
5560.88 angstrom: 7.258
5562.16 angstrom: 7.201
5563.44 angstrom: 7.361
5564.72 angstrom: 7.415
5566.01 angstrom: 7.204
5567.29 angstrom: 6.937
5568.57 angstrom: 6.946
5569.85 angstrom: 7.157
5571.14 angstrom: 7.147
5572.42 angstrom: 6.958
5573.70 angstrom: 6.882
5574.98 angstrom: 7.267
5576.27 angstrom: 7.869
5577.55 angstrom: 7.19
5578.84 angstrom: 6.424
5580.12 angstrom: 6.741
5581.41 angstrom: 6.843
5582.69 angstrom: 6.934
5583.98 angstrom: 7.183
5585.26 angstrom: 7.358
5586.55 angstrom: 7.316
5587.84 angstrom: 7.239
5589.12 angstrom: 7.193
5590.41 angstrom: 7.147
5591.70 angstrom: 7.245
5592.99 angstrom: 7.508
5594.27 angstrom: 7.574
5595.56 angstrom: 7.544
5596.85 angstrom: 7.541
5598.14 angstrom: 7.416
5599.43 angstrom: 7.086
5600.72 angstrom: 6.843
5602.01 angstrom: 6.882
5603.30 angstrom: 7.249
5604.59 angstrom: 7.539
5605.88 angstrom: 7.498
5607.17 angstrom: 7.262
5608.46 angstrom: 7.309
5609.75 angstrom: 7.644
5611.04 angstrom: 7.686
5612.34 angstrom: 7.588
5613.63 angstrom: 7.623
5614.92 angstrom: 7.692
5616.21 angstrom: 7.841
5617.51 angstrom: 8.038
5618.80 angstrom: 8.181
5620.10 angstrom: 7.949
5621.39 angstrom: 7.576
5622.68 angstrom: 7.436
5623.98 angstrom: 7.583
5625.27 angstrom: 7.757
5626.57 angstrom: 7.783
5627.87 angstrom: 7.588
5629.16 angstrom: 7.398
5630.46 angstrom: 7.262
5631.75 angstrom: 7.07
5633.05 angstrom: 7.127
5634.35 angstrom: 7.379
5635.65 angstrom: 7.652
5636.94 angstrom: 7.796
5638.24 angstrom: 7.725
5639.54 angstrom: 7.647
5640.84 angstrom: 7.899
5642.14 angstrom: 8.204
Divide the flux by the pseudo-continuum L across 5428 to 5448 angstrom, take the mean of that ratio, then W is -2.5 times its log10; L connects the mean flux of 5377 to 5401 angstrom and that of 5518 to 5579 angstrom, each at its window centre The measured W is 0.19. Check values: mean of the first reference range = 7.26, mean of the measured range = 6.14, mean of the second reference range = 7.38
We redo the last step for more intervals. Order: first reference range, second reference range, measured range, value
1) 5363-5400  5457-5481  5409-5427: 0.10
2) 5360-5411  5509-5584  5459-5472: 0.10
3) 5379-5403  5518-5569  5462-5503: 0.10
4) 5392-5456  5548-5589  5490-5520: -0.06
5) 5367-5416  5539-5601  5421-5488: 0.13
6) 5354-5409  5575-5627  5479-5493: 0.12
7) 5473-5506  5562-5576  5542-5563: -0.04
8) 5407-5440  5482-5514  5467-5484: 0.06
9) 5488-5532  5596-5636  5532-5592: 0.03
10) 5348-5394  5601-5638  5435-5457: 0.10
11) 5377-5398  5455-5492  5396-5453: 0.06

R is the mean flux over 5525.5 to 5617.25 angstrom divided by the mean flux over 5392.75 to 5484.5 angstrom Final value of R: 1.11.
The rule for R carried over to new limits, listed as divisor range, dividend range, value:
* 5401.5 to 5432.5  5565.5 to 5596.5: 1.10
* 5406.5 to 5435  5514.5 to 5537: 1.21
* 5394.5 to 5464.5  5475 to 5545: 1.08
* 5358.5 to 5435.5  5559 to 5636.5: 1.06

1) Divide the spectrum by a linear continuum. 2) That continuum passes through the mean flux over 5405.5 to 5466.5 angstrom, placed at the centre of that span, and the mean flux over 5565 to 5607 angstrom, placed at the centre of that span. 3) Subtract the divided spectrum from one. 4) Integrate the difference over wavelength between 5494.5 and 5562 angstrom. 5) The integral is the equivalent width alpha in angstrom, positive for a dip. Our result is -4.8 angstrom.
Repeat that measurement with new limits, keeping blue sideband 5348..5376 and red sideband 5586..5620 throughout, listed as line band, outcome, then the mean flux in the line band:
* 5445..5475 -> 1.9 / 6.84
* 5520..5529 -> -0.5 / 7.76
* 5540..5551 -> -0.1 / 7.49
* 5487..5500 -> 0.5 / 7.07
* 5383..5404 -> -0.4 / 7.37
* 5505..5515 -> 0.0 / 7.36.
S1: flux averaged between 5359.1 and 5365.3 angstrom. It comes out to 7.35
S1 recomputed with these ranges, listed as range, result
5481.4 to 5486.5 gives 6.4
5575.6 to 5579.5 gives 7.15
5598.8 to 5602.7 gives 6.94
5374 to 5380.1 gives 7.22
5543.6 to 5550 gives 7.39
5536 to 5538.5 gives 7.55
